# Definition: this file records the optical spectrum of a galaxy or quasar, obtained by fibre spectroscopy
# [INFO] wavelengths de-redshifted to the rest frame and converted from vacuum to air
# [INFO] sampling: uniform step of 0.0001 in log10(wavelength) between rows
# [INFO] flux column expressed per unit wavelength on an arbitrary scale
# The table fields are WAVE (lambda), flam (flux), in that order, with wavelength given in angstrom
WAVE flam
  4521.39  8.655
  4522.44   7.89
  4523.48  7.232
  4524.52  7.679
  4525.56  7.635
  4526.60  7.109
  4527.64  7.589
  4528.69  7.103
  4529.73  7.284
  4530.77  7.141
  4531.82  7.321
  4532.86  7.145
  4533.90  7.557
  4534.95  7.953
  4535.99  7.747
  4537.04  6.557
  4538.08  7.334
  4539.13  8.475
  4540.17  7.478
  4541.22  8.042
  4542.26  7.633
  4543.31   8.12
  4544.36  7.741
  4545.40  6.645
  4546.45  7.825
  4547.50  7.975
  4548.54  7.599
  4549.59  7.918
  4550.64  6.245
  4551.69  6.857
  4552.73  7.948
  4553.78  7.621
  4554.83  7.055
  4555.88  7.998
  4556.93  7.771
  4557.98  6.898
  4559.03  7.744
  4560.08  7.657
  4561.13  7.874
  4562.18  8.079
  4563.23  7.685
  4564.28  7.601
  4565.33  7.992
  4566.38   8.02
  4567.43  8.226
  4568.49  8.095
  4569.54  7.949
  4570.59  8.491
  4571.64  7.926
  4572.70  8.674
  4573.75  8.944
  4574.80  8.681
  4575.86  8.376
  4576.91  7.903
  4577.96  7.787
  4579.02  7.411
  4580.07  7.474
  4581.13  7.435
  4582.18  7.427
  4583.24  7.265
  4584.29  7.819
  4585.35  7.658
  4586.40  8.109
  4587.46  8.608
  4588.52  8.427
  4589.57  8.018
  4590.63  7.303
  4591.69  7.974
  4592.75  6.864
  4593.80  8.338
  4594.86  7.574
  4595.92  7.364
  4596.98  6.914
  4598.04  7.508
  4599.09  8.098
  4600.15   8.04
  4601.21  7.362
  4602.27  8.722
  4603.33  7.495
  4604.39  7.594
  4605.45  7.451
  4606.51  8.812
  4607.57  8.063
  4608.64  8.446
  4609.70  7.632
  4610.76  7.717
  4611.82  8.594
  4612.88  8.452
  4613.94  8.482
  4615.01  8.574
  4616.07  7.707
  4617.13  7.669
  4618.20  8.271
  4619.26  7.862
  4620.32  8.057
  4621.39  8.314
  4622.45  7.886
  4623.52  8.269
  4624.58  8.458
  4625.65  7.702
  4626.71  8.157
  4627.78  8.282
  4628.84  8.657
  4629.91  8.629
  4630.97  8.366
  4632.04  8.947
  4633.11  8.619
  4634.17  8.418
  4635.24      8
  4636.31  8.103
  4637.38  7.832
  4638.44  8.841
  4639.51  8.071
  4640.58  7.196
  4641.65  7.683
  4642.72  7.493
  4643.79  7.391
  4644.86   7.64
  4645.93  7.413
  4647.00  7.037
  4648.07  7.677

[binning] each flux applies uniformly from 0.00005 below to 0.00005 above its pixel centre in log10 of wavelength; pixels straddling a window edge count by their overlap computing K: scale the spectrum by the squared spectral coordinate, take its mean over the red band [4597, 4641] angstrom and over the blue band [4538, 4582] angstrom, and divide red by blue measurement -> 1.07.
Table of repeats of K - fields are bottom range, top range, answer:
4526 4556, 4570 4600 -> 1.07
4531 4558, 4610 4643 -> 1.13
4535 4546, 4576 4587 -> 1.03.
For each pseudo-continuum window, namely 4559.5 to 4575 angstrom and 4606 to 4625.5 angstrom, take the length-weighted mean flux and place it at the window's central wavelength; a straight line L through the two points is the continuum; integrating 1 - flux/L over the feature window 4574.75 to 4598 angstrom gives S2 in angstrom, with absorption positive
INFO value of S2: 1.1 angstrom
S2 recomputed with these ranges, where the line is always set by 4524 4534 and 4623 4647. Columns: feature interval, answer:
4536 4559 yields -0.1 angstrom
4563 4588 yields -1.0 angstrom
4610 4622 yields -0.3 angstrom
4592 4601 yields 0.3 angstrom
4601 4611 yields -0.1 angstrom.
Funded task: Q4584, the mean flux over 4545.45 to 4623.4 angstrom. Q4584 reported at 7.86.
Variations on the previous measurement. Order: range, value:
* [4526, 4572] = 7.61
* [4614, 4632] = 8.21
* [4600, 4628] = 8.07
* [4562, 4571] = 8.01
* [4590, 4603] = 7.67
